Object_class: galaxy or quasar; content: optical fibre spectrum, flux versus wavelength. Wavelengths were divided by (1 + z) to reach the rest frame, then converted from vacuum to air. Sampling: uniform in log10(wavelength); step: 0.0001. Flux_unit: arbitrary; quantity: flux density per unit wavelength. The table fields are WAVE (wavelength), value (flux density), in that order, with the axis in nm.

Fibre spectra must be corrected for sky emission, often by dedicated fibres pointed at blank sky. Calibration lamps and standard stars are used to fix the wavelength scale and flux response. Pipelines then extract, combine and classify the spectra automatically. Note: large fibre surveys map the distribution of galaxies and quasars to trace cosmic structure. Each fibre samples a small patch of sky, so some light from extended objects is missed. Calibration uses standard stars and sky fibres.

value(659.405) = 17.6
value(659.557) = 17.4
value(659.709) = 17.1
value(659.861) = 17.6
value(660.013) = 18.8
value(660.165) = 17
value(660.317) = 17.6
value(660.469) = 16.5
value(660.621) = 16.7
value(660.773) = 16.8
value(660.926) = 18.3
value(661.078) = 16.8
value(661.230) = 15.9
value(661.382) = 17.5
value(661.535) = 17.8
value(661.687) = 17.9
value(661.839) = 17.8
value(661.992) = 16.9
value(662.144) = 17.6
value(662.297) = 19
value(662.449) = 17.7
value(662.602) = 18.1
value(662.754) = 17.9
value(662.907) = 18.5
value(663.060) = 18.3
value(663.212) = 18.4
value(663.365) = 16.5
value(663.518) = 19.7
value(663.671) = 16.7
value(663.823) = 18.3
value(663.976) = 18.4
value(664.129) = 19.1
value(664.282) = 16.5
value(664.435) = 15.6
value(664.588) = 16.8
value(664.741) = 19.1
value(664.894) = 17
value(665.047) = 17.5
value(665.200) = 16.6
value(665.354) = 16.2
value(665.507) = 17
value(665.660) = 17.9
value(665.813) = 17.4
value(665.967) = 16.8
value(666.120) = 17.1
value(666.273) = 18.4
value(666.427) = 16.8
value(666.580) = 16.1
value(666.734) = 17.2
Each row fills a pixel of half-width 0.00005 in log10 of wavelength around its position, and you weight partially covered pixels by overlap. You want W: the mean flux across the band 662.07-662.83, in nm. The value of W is 18.1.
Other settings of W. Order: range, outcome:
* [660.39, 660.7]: 16.6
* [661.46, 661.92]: 17.8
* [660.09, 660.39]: 17.3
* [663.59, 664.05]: 17.8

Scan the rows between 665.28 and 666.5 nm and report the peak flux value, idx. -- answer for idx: 18.4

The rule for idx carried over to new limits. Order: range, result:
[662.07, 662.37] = 19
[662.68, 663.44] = 18.5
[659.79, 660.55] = 18.8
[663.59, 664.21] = 19.1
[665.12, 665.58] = 17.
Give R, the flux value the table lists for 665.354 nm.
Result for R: 16.2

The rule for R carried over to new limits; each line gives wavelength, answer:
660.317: 17.6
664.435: 15.6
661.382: 17.5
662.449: 17.7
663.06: 18.3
